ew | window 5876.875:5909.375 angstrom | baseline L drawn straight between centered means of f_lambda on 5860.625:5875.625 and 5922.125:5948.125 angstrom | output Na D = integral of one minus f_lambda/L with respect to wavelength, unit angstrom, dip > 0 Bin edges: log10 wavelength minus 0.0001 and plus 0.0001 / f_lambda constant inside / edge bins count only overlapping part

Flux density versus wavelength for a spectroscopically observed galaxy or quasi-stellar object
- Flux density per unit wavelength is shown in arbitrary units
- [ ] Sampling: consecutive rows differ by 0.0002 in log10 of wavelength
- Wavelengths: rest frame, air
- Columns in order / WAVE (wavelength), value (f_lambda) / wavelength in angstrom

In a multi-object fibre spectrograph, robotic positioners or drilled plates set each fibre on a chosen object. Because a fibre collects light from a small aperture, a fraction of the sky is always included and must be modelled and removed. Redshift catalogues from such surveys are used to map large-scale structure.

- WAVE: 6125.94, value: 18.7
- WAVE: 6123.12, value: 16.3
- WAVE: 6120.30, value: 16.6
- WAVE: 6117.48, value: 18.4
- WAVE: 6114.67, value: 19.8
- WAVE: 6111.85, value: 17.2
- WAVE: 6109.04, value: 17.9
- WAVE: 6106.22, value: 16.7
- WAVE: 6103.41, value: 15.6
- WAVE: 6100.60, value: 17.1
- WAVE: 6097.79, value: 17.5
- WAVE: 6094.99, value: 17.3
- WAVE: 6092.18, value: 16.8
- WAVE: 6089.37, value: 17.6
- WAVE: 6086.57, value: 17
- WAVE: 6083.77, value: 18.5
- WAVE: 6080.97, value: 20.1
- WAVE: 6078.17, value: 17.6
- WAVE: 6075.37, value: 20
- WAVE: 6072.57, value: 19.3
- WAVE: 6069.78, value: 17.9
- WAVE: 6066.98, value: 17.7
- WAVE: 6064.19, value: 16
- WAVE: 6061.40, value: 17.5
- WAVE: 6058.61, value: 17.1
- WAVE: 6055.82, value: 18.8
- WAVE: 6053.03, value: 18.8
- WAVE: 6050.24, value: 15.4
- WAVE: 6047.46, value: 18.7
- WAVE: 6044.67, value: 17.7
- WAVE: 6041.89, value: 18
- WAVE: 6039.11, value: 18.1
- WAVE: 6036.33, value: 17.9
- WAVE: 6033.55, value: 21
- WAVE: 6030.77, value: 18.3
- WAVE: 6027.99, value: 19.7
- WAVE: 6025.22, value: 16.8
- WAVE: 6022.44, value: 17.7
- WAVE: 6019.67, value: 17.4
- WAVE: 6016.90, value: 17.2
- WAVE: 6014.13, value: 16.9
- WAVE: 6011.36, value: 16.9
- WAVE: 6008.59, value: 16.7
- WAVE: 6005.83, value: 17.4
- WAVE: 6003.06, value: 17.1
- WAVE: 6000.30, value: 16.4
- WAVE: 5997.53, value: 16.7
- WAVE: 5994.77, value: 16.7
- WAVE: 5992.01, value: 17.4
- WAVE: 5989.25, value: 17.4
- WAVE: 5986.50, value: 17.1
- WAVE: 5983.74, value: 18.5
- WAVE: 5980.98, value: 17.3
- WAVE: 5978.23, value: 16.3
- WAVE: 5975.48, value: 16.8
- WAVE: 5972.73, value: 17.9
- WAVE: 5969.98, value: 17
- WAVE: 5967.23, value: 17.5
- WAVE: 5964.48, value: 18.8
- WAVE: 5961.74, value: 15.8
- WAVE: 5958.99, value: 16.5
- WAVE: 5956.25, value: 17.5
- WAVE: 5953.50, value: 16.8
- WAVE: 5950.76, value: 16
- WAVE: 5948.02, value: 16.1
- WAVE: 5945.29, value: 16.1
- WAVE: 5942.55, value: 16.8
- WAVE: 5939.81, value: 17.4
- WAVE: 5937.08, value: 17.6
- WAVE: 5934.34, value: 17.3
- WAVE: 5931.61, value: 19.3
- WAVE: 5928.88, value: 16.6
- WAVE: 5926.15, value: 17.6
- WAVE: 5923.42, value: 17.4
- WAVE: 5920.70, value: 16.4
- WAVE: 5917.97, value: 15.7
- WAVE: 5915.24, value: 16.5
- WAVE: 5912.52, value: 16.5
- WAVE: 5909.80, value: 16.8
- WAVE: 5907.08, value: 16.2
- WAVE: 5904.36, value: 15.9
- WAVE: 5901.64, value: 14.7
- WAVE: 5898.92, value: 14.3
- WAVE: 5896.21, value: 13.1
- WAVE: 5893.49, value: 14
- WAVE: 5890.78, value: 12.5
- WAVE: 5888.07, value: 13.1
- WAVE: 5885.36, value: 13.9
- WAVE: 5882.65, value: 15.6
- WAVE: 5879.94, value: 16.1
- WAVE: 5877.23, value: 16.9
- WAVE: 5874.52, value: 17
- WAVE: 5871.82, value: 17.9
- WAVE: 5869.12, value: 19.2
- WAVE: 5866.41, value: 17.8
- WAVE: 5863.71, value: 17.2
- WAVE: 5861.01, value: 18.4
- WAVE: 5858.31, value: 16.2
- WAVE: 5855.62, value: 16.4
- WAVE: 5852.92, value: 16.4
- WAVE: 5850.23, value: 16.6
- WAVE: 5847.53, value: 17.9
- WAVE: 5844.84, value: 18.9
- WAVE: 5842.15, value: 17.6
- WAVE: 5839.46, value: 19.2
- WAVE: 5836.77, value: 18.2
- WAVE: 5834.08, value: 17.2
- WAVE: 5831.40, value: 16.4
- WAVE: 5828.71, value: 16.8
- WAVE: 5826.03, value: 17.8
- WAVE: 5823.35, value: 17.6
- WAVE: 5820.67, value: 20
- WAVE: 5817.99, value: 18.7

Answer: 5.5 angstrom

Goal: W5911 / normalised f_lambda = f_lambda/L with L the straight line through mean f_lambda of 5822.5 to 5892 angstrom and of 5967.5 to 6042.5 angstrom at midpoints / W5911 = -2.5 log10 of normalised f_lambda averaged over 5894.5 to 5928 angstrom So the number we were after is 0.08 mag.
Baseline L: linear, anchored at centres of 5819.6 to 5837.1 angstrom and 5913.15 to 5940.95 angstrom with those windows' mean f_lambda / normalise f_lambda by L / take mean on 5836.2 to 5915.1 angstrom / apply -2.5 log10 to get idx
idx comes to 0.070 mag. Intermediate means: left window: 17.7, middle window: 16.3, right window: 17.2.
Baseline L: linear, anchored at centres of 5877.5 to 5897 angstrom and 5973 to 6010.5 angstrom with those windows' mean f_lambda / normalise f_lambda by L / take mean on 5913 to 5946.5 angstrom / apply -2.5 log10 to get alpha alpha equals -0.11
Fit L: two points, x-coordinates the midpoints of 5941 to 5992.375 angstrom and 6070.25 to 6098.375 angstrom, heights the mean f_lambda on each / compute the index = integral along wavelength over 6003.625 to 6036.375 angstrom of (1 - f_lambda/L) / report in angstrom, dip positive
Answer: -0.5 angstrom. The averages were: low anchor 17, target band 17.8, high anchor 18.2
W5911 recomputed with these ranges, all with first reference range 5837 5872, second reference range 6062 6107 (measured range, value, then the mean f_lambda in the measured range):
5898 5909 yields 0.15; 15.4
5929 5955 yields 0.04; 17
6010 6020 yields 0.04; 17.1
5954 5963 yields 0.07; 16.6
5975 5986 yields 0.03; 17.2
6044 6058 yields -0.01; 17.8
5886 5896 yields 0.31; 13.2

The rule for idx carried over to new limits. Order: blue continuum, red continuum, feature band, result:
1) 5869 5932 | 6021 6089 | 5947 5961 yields 0.01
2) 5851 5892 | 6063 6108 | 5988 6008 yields 0.01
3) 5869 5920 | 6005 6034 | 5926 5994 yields -0.03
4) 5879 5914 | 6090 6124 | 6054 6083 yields -0.09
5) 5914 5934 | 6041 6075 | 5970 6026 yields 0.02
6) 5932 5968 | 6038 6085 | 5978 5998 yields 0.01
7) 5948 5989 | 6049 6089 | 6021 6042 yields -0.05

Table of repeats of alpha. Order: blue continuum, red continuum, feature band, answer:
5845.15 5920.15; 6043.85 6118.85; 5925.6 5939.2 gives -0.07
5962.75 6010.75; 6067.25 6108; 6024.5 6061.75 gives -0.04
